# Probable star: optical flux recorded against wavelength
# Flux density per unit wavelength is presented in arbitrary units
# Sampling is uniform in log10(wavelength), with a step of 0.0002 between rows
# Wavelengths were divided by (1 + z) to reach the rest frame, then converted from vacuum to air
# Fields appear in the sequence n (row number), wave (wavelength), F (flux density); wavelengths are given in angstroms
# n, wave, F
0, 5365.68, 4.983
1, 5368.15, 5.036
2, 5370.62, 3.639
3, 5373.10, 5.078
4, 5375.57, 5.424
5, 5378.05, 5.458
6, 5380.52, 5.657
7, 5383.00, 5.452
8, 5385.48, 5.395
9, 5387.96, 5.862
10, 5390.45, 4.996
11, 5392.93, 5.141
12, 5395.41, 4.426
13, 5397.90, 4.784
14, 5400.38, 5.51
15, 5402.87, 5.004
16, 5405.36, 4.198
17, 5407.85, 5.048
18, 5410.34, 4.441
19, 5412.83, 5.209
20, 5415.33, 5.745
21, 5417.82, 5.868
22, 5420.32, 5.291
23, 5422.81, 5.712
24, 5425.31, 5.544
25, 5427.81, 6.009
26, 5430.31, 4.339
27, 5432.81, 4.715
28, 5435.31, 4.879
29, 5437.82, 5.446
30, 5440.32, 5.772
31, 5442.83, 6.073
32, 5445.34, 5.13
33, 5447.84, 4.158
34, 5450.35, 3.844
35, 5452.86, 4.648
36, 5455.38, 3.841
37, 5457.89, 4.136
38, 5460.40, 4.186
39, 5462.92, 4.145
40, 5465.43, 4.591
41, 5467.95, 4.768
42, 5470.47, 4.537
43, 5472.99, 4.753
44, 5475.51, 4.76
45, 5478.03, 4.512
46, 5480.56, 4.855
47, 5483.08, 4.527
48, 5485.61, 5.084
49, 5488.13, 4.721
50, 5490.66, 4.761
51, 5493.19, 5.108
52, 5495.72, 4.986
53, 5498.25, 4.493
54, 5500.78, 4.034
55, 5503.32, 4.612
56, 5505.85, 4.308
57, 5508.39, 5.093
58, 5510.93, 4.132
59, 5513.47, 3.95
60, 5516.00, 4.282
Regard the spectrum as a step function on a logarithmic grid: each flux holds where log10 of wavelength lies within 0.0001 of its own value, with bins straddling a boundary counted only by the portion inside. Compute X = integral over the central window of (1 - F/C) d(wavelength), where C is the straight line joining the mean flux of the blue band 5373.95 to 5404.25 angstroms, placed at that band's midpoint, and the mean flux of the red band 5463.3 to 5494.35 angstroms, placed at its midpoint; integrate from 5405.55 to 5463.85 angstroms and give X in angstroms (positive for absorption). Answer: 0.4 angstroms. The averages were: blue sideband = 5.25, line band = 4.95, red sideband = 4.73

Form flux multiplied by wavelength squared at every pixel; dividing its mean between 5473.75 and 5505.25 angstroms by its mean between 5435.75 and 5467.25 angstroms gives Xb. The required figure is 1.0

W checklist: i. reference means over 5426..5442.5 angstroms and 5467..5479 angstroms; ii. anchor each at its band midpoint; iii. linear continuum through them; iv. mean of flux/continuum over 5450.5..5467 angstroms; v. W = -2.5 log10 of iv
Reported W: 0.15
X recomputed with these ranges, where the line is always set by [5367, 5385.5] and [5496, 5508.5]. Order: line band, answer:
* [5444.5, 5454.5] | 0.77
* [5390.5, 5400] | 0.29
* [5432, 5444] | -1.45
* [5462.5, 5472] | 0.24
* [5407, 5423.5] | -1.33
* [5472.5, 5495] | -1.03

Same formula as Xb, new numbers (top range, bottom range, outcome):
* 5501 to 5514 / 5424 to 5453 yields 0.89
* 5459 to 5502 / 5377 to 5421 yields 0.92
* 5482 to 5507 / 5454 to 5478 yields 1.07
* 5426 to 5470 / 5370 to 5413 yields 0.96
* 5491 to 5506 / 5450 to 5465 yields 1.12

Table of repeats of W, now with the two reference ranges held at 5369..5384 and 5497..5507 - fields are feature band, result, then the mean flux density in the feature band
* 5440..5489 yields -0.010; 4.63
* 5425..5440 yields -0.086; 5.17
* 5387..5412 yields 0.009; 4.93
